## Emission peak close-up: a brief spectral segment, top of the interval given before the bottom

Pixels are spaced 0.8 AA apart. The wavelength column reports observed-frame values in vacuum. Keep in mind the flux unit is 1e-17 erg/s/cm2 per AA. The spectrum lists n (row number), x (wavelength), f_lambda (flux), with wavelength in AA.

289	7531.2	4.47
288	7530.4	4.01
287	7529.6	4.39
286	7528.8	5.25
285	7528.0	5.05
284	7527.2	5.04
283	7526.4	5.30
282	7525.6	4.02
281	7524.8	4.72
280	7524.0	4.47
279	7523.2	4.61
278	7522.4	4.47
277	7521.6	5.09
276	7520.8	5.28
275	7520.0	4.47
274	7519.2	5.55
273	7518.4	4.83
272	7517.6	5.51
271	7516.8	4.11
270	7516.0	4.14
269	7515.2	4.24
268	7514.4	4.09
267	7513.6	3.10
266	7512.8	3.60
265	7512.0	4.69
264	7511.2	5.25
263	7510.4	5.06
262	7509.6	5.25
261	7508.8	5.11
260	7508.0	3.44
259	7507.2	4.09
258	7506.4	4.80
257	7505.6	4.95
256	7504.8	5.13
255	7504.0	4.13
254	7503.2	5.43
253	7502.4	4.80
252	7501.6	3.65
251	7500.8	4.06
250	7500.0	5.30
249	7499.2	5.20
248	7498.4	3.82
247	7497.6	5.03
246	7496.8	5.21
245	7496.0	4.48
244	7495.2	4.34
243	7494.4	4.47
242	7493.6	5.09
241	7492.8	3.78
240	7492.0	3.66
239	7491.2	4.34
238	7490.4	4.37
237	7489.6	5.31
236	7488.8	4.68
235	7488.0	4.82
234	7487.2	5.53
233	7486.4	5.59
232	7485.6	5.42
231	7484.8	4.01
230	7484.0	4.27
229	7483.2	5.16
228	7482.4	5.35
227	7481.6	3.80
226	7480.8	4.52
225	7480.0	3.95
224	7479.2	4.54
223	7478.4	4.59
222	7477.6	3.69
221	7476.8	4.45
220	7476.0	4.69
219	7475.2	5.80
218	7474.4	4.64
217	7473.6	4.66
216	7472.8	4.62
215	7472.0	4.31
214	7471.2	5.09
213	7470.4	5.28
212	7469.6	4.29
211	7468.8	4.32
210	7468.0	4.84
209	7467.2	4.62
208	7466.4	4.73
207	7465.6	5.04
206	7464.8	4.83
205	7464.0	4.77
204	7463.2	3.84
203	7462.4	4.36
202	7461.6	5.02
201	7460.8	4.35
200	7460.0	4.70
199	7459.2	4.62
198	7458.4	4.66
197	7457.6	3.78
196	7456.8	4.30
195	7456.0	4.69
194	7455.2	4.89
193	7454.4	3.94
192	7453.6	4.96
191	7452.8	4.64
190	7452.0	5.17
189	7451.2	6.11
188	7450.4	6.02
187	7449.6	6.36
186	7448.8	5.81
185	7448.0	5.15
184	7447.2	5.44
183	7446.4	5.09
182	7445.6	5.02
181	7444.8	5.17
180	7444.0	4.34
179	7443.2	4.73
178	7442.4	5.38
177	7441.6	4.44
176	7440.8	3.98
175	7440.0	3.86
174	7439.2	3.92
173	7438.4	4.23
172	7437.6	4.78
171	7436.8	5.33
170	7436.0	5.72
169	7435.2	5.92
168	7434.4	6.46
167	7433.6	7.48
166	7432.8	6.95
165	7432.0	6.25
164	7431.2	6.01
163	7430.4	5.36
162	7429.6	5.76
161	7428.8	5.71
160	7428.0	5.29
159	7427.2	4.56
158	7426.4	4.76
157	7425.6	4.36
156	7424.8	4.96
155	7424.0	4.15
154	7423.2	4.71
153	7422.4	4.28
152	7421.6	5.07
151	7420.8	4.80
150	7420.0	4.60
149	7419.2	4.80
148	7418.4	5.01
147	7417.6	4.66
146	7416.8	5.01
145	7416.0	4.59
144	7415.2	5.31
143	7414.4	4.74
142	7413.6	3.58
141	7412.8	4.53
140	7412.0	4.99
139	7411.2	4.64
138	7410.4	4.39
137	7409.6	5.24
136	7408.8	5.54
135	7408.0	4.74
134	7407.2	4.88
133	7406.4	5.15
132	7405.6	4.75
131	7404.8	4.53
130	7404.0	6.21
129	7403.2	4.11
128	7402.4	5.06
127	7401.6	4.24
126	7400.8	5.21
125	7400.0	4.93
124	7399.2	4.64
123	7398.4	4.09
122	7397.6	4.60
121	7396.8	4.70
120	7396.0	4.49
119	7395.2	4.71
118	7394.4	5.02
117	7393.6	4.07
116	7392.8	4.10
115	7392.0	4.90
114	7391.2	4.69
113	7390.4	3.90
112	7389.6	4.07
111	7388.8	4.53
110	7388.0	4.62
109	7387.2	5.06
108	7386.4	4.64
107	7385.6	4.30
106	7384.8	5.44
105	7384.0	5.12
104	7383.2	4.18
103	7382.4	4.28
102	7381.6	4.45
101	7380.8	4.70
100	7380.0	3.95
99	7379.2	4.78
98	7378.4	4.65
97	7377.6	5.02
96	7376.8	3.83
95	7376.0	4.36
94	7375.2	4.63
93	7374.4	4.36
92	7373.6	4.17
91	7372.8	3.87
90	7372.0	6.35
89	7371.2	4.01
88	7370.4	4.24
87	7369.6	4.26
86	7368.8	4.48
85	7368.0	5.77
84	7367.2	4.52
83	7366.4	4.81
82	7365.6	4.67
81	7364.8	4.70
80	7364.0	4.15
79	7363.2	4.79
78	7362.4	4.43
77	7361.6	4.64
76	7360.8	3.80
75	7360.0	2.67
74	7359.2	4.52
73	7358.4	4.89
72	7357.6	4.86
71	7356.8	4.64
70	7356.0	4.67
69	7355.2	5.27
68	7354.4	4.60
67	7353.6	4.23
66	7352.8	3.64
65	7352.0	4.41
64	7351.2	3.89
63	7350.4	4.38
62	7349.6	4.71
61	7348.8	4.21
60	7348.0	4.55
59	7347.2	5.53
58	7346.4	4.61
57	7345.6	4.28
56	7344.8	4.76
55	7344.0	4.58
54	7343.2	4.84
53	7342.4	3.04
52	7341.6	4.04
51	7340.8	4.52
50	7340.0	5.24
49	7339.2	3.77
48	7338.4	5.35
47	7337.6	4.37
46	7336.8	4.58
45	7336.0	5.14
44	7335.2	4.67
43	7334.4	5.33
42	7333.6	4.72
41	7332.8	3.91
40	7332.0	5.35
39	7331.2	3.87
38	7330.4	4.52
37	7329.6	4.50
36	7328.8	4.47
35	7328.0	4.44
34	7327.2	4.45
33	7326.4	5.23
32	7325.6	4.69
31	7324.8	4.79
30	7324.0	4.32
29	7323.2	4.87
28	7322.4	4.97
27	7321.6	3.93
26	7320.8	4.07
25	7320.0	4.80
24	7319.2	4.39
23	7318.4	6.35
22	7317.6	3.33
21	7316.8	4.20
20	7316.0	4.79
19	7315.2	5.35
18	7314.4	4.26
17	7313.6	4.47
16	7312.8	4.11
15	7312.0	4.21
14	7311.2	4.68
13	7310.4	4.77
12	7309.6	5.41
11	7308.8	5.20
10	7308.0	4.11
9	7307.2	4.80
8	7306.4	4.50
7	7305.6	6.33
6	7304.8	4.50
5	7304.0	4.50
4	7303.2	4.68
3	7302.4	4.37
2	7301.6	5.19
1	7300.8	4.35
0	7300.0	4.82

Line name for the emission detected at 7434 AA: [S II]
